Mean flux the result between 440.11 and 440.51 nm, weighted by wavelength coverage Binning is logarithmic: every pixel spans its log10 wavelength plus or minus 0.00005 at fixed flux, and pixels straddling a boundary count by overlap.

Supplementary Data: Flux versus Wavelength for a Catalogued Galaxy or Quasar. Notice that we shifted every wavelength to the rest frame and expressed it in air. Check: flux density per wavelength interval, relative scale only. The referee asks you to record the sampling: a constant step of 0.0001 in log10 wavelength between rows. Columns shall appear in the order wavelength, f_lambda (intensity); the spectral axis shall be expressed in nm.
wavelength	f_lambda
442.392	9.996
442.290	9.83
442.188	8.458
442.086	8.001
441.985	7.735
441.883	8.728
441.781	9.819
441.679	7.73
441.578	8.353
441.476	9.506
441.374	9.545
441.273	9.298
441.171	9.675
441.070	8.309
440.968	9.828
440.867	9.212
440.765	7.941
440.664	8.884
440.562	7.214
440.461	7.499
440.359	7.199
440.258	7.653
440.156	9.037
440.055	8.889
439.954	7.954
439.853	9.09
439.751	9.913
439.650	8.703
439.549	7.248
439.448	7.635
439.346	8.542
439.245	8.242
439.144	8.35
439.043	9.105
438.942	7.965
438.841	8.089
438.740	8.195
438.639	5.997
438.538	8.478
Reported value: 7.82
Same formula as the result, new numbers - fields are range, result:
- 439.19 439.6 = 7.92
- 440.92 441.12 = 9.04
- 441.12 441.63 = 9.28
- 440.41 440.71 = 7.84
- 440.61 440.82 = 8.39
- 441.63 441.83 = 8.76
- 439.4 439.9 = 8.52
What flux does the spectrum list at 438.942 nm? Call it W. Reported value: 7.965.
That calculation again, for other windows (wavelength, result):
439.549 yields 7.248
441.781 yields 9.819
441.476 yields 9.506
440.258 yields 7.653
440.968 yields 9.828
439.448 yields 7.635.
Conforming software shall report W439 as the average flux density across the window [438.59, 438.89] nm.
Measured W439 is 7.43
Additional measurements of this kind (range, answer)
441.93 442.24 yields 8.08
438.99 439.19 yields 8.73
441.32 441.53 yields 9.5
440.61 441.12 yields 8.82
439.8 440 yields 8.53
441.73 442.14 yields 8.57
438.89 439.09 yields 8.53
